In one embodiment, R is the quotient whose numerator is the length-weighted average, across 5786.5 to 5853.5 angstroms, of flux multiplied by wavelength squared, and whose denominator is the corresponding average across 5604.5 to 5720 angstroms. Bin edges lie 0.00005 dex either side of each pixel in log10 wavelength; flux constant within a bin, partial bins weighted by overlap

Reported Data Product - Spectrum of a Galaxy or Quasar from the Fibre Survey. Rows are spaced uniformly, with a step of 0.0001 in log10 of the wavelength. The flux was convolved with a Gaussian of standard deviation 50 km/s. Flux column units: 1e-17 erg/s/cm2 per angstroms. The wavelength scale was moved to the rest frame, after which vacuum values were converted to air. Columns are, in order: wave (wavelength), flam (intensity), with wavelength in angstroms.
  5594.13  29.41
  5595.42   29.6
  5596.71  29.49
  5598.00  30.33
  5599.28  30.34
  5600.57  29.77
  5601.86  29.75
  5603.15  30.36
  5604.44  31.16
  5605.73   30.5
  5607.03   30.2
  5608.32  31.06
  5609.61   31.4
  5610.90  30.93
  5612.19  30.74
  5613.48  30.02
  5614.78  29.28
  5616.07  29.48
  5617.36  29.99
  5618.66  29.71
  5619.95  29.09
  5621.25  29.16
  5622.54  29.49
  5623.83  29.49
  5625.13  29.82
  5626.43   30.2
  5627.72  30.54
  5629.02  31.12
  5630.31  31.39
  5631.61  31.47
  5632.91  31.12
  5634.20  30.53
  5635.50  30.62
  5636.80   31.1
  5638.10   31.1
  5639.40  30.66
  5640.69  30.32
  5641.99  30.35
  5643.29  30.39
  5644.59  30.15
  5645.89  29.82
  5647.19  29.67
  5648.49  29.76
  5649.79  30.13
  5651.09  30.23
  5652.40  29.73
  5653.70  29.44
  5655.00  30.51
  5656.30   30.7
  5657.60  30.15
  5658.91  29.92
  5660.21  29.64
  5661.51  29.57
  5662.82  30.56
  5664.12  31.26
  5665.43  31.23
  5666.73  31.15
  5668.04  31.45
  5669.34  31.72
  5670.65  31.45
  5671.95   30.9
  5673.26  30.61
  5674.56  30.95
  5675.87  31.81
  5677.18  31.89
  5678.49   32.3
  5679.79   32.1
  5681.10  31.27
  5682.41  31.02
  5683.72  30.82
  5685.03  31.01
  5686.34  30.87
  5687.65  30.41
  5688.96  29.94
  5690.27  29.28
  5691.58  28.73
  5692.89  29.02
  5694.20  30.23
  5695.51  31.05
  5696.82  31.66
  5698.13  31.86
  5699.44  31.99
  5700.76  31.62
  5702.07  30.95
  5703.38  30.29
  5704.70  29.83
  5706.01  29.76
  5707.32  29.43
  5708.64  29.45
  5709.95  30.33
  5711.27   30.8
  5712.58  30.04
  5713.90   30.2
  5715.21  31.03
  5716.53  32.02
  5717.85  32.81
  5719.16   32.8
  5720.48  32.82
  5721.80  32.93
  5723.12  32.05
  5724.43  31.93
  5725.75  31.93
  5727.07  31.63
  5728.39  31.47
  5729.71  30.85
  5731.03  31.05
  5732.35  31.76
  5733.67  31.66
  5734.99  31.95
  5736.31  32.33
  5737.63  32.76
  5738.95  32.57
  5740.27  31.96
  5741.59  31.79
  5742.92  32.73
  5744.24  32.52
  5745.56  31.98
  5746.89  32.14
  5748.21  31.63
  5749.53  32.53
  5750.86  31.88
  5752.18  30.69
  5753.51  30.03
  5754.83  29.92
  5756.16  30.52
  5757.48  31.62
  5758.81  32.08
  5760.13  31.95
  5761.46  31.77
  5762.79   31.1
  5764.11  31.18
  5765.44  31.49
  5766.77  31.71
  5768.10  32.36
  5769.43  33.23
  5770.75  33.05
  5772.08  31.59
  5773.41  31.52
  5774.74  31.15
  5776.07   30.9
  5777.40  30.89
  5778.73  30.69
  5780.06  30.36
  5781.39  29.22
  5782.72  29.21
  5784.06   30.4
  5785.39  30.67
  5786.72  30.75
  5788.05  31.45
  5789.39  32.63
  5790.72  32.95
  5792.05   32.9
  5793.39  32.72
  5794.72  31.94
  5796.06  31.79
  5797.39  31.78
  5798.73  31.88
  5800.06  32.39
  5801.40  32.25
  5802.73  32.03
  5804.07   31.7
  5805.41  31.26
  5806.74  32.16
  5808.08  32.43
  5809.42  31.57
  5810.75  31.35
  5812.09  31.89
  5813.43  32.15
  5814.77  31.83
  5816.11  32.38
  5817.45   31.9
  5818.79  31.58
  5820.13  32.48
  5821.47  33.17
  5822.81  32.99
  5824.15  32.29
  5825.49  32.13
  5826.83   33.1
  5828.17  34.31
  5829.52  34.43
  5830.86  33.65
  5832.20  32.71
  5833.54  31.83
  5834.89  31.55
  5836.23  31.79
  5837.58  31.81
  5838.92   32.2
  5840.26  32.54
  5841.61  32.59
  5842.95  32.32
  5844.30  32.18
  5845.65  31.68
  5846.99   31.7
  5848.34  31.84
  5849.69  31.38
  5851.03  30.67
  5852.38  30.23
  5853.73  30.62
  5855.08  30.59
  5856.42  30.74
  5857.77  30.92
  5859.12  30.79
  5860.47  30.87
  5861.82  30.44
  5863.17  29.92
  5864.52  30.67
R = 1.11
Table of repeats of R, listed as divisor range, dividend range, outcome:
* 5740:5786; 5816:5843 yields 1.06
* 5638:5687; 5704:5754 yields 1.05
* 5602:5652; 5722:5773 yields 1.09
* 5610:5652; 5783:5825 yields 1.12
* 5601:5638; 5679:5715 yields 1.03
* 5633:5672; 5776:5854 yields 1.11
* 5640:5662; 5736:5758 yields 1.09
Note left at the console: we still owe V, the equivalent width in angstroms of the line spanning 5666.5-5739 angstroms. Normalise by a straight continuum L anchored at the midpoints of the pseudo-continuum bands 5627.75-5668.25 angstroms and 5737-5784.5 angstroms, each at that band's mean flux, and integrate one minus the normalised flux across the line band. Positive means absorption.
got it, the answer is -0.5 angstroms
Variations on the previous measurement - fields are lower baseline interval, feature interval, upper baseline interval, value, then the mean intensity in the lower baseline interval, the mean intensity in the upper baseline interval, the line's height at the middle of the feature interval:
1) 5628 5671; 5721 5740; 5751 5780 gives -0.5 angstroms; 30.5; 31.4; 31.1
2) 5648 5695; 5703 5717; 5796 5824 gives 0.3 angstroms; 30.6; 32.1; 31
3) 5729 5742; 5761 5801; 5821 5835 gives 1.1 angstroms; 31.9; 33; 32.4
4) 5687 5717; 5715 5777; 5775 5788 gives -2.8 angstroms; 30.4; 30.4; 30.4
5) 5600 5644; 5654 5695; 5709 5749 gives 0.5 angstroms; 30.4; 31.8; 31.1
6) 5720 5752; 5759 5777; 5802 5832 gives 0.2 angstroms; 32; 32.4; 32.2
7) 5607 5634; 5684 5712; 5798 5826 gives 0.5 angstroms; 30.3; 32.1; 31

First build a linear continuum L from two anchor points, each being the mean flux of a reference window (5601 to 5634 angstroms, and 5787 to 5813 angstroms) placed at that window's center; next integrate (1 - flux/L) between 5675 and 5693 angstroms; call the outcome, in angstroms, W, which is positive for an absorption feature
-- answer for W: 0.1 angstroms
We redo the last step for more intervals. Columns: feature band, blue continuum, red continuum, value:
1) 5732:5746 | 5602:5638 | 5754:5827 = -0.4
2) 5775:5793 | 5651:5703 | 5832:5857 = 0.2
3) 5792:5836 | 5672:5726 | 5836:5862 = -1.4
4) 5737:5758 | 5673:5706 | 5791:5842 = -0.1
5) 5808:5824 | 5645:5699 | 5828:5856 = -0.2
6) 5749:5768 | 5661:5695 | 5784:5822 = 0.1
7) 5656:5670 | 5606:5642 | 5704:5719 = -0.1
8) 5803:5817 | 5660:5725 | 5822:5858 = 0.0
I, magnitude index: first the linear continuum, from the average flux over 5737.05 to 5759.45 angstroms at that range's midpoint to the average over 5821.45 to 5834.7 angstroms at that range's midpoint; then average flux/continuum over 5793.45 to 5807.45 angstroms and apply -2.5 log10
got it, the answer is 0.02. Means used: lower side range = 31.7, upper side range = 33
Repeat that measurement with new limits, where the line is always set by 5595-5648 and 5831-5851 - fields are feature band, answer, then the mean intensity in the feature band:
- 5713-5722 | -0.03 mag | 32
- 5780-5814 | 0.00 mag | 31.6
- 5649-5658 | 0.01 mag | 30.1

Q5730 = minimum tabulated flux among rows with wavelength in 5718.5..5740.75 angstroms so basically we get 30.85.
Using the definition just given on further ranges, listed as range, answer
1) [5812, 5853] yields 30.23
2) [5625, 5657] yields 29.44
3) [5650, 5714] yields 28.73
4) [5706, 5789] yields 29.21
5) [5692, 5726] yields 29.02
